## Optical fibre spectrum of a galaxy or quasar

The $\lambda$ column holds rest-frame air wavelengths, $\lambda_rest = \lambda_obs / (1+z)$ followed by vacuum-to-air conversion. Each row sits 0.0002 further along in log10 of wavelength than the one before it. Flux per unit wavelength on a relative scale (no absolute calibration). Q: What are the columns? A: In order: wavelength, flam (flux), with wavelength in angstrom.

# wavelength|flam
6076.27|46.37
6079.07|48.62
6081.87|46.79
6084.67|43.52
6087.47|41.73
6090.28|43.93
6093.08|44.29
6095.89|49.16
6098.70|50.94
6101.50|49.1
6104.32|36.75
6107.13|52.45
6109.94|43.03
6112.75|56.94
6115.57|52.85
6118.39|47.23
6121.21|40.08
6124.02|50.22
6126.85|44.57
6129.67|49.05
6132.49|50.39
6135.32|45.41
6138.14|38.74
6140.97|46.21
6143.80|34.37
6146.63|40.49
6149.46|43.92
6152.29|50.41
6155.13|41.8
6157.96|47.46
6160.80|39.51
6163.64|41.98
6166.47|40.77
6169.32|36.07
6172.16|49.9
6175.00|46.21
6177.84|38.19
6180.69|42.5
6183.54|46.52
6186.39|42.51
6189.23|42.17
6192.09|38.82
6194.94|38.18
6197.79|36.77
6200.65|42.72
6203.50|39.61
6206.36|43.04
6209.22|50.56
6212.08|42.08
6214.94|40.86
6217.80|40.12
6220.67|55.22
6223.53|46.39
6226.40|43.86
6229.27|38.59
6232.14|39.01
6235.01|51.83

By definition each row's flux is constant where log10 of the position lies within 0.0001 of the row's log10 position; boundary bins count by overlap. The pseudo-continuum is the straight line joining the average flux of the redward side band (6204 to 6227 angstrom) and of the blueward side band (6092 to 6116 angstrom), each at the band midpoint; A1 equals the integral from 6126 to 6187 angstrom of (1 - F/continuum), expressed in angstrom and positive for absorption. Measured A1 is 4.3 angstrom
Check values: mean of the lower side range 48.3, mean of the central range 43.5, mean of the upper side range 45.1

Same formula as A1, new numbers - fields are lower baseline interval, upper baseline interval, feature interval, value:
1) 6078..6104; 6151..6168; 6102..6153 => -1.15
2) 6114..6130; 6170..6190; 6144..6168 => 1.29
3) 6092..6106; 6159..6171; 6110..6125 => -1.47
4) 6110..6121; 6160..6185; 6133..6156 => 1.54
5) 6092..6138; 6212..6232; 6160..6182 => 1.70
